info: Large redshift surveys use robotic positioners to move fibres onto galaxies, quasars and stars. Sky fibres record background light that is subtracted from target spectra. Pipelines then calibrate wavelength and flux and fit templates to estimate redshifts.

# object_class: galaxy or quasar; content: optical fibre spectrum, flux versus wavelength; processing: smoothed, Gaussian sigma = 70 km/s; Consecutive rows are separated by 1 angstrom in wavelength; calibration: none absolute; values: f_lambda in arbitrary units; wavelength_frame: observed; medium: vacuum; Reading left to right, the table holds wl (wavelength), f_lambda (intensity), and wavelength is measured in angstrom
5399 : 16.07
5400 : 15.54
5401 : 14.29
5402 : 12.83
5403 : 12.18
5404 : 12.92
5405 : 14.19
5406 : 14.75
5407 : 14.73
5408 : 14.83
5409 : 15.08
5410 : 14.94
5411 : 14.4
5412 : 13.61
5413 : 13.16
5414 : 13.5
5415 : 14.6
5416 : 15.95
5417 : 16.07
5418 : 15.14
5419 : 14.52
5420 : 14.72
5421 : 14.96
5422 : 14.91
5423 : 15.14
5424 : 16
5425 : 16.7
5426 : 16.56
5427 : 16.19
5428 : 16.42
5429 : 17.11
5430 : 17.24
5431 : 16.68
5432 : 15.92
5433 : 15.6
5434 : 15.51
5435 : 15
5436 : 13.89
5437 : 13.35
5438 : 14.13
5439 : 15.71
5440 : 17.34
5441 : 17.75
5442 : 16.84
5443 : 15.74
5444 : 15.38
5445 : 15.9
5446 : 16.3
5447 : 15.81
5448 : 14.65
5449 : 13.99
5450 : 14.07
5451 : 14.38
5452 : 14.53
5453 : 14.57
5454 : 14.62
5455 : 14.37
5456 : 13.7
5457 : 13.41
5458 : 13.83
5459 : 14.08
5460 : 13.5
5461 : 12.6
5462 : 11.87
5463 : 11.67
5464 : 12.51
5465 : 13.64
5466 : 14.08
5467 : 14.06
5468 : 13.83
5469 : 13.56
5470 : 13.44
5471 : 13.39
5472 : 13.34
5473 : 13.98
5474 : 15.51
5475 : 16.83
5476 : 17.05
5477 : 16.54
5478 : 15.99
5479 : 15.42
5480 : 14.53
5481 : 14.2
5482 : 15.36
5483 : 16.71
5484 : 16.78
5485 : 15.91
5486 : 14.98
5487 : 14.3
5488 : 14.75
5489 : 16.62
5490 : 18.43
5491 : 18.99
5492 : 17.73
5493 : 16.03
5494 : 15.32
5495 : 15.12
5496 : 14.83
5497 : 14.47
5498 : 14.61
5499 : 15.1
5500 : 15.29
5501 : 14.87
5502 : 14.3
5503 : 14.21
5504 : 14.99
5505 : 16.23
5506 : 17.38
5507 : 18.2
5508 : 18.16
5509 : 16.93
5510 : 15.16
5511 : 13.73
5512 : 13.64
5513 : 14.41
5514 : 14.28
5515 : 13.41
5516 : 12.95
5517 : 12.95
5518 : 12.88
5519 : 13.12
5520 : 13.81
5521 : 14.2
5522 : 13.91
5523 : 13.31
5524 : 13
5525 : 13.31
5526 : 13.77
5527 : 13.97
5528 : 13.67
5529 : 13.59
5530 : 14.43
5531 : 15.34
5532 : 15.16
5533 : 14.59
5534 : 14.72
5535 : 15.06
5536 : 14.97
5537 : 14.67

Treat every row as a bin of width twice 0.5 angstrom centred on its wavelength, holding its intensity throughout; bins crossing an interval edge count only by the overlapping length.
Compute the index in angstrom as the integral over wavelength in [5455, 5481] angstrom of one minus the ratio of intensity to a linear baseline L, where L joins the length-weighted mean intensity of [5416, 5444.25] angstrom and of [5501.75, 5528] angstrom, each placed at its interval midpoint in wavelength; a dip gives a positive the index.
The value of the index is 1.8 angstrom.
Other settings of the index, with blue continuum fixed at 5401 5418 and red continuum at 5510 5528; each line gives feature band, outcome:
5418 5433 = -1.83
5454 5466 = 0.58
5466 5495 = -3.38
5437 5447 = -1.35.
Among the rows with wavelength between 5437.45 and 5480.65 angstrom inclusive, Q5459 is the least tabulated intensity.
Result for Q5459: 11.67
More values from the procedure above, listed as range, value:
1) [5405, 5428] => 13.16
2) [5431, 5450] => 13.35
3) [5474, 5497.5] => 14.2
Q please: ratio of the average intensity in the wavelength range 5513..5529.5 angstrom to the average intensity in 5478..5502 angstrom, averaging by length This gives 0.9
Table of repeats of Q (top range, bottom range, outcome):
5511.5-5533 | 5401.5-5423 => 0.96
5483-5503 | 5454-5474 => 1.16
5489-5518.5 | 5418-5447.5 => 0.97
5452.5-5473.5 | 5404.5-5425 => 0.91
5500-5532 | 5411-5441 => 0.94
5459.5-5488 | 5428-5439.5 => 0.93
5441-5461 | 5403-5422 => 1.02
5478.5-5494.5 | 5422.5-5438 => 1.02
